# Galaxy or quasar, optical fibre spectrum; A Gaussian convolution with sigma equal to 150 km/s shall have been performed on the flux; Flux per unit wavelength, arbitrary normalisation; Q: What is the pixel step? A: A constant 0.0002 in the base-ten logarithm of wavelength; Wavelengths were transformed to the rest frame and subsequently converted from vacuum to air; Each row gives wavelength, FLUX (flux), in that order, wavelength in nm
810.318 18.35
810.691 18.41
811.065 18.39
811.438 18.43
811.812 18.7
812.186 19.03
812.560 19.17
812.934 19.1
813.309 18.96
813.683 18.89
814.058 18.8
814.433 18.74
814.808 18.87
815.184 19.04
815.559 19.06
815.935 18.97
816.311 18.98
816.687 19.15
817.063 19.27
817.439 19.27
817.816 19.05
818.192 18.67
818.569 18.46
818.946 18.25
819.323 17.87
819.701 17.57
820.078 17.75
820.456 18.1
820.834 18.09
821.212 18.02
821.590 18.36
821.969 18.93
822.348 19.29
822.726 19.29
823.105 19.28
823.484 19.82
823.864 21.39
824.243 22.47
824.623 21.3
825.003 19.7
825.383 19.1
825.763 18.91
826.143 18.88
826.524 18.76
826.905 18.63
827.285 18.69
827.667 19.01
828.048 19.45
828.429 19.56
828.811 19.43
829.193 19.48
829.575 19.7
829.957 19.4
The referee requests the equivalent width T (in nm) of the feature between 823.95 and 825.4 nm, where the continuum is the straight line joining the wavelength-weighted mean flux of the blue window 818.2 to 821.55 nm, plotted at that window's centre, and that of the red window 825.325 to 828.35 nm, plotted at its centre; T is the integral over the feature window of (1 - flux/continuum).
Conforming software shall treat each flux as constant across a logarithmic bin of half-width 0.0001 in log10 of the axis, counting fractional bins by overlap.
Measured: -0.17 nm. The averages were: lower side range 18.1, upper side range 18.9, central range 20.9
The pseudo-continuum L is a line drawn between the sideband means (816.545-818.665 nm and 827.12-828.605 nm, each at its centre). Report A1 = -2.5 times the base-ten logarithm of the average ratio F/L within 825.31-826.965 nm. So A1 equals 0.02 mag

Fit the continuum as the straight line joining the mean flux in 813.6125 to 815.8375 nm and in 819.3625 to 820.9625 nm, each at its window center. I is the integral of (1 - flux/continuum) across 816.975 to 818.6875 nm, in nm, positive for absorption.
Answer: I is -0.06 nm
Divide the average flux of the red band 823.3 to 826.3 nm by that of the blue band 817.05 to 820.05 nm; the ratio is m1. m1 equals 1.09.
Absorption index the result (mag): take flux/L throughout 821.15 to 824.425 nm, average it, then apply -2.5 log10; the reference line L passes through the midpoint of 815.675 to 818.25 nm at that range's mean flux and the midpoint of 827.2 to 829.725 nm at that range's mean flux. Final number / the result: -0.03 mag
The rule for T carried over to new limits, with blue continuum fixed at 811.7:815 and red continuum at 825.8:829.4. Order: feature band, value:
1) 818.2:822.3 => 0.173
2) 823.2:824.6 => -0.151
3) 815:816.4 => -0.005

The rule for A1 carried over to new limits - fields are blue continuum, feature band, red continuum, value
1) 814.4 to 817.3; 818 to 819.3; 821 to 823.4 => 0.03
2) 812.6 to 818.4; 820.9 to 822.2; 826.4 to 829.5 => 0.04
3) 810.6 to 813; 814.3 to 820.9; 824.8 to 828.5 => 0.01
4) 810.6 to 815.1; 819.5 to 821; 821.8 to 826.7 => 0.09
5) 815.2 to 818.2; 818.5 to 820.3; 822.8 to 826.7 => 0.08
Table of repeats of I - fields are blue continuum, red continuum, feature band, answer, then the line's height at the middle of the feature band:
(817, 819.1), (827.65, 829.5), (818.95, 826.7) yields -0.009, 19.1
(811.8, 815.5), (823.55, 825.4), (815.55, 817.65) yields 0.038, 19.5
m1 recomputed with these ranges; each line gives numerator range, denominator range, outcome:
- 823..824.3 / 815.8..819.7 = 1.10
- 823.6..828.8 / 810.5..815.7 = 1.04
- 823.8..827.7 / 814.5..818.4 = 1.03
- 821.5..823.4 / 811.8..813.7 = 1.01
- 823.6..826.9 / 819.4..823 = 1.09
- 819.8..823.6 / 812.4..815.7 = 0.98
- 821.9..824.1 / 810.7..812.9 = 1.05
